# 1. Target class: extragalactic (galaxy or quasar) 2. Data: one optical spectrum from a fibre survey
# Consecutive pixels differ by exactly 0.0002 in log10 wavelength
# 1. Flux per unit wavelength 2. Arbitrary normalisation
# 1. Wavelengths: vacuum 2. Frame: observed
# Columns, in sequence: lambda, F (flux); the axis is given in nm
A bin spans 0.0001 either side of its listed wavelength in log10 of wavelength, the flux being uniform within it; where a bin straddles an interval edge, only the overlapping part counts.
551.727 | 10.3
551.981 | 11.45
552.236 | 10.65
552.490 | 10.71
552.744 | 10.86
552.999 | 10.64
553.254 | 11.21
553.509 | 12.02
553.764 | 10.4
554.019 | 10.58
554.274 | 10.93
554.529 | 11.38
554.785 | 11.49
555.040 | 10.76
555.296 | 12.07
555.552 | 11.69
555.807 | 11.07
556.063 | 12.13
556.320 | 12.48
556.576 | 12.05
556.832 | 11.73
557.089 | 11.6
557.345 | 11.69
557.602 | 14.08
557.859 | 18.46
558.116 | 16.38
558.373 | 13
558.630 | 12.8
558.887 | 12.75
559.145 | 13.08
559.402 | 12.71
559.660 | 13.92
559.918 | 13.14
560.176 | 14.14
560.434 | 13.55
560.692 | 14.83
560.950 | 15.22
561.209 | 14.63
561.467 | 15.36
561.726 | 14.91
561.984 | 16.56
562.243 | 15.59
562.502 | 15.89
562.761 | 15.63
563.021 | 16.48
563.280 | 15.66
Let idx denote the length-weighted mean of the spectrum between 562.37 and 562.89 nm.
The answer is 15.8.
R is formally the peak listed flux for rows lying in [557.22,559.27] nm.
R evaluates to 18.46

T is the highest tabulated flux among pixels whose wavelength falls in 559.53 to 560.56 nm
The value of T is 14.14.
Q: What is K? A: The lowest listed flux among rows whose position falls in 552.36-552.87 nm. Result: 10.71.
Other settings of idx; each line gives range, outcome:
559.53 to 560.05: 13.5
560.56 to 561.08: 15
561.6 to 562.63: 15.7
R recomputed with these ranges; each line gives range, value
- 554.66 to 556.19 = 12.13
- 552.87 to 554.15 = 12.02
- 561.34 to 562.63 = 16.56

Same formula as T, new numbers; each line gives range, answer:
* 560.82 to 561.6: 15.36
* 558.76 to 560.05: 13.92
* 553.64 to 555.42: 12.07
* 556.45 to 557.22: 12.05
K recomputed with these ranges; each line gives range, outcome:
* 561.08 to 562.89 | 14.63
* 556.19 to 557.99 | 11.6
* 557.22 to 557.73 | 11.69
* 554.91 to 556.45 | 10.76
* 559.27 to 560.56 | 12.71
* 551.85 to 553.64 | 10.64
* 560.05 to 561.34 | 13.55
